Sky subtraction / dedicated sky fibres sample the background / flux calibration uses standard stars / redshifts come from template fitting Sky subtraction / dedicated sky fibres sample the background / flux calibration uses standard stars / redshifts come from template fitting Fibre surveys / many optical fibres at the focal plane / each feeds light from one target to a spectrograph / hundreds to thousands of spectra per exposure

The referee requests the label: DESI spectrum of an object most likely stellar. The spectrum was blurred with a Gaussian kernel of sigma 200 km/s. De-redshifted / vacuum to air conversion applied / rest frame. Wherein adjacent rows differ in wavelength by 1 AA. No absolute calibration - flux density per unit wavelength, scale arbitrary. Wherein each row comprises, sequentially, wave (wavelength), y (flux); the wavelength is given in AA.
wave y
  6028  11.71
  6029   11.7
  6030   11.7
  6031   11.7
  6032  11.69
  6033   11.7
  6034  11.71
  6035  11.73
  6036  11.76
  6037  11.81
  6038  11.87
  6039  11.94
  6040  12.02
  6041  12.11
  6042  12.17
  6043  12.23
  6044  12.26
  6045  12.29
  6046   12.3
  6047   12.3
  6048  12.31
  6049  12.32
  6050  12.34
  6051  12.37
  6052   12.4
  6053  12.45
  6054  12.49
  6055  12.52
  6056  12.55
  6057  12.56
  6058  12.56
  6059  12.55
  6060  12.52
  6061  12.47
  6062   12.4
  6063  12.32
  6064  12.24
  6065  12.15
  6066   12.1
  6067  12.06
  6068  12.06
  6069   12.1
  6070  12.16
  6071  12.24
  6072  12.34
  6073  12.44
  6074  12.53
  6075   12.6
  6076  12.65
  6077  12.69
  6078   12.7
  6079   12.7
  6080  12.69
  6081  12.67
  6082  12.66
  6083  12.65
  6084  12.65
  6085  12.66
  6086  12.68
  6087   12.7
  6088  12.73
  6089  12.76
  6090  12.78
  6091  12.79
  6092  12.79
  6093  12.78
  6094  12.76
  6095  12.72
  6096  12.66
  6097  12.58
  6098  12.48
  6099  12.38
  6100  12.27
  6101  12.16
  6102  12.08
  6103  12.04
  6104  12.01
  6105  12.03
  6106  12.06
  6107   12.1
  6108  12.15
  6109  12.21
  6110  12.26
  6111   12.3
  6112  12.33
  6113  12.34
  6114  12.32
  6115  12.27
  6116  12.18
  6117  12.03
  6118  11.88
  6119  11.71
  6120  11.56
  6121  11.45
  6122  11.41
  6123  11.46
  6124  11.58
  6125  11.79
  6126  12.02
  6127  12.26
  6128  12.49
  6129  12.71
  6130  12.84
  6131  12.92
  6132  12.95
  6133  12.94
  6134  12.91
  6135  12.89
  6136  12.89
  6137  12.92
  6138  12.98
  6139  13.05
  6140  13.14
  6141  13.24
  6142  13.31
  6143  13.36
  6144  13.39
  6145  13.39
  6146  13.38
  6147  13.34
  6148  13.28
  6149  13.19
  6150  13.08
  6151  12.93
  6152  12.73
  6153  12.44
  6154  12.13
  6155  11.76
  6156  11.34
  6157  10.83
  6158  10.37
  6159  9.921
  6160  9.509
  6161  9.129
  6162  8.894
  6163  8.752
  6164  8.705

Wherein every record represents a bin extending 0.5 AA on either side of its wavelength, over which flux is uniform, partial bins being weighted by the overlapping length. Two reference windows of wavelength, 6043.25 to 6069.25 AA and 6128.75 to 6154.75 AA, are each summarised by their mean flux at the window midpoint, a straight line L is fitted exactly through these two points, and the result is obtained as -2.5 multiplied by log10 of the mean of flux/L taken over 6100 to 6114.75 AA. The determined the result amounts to 0.049 mag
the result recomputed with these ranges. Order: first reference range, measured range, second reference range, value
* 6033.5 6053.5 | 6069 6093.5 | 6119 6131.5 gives -0.047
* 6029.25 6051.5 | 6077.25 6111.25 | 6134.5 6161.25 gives -0.025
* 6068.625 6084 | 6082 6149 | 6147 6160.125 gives -0.026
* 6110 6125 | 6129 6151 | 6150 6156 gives -0.077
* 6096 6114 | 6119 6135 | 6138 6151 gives 0.050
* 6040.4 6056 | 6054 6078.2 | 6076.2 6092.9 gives 0.010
